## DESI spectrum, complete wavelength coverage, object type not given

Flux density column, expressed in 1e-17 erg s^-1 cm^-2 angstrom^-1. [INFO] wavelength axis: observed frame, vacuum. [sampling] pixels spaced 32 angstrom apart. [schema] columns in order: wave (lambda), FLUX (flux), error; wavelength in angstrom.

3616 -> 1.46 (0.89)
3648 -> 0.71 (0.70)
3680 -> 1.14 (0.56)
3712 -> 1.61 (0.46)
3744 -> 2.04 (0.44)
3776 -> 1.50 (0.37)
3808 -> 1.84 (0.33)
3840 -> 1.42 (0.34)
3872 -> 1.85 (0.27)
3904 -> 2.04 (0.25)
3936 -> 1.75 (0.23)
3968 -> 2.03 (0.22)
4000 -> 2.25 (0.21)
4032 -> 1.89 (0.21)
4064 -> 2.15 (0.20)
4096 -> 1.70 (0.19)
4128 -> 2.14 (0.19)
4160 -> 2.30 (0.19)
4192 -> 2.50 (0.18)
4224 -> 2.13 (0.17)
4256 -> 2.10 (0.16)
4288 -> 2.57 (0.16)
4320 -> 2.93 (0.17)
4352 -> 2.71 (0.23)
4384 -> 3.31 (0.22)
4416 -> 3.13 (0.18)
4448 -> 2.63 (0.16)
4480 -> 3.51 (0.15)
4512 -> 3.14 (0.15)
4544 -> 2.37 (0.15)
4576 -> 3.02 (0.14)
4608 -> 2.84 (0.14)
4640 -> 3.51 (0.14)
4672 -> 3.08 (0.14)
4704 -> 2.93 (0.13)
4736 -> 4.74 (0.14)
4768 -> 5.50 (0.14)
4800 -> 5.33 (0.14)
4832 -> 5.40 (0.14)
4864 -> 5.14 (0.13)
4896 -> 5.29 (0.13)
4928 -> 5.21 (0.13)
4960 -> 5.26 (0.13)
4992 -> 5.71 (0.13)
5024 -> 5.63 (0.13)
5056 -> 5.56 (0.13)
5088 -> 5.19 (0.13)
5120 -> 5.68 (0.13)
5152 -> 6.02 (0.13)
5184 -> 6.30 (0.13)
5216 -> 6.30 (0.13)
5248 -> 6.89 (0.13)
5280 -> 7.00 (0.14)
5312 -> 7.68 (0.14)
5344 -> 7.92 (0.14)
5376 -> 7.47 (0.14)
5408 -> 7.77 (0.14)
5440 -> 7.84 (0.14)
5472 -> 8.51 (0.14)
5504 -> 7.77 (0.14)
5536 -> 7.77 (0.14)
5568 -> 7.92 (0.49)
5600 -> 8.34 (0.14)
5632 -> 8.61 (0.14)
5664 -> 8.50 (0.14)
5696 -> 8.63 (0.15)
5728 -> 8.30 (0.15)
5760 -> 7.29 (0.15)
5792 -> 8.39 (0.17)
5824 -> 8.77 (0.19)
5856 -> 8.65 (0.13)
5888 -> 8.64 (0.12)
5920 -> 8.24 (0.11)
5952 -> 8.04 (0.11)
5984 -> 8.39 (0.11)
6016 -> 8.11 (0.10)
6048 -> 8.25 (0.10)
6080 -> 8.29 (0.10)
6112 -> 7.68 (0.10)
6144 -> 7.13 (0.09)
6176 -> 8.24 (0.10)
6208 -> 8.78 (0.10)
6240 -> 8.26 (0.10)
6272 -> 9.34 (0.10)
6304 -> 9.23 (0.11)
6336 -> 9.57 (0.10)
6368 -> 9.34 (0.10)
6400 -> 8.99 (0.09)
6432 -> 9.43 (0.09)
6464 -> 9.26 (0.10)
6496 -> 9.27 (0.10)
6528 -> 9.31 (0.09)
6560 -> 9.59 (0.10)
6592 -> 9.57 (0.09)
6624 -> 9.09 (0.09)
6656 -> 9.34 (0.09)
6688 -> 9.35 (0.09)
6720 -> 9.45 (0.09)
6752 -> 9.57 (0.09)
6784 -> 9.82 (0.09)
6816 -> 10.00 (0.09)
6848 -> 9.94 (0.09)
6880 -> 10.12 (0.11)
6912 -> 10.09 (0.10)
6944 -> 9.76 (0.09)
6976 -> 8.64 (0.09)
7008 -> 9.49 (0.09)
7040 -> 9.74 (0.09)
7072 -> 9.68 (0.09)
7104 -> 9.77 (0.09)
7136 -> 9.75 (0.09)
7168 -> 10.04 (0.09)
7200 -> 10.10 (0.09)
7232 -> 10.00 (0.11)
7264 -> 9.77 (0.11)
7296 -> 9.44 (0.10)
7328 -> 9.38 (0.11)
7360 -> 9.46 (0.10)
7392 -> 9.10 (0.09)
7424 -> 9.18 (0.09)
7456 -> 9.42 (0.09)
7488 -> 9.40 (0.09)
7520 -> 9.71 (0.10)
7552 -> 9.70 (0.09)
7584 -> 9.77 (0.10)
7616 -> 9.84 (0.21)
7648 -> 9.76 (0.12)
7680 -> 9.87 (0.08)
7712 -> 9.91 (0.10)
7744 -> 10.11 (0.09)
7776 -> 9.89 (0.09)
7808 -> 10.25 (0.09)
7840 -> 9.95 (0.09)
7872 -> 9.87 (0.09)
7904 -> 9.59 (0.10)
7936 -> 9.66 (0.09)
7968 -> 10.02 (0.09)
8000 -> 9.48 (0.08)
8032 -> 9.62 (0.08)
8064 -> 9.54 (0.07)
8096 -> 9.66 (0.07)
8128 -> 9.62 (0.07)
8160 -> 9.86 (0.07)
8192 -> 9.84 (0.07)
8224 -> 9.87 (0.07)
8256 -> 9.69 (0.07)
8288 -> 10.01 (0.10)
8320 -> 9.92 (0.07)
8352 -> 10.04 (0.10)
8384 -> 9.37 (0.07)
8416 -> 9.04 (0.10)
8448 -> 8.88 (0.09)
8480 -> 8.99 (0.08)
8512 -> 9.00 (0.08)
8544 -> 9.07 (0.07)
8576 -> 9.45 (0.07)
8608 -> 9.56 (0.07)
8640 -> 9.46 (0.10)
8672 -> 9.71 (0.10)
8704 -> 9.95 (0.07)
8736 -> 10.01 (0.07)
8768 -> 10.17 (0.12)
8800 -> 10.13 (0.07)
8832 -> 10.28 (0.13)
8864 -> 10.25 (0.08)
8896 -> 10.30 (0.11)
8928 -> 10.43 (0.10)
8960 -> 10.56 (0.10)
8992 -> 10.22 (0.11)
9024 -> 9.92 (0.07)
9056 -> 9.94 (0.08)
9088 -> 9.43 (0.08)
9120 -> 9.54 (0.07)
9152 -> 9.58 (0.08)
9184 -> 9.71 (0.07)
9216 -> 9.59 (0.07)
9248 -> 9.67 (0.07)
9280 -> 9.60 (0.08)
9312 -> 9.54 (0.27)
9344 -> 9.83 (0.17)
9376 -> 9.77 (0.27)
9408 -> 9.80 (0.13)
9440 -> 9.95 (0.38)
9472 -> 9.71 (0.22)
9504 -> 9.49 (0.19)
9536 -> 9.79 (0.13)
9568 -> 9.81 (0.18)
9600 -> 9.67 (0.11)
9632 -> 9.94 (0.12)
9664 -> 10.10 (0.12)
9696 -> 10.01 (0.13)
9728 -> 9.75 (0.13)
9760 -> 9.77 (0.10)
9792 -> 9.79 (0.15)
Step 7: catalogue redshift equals 0.18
